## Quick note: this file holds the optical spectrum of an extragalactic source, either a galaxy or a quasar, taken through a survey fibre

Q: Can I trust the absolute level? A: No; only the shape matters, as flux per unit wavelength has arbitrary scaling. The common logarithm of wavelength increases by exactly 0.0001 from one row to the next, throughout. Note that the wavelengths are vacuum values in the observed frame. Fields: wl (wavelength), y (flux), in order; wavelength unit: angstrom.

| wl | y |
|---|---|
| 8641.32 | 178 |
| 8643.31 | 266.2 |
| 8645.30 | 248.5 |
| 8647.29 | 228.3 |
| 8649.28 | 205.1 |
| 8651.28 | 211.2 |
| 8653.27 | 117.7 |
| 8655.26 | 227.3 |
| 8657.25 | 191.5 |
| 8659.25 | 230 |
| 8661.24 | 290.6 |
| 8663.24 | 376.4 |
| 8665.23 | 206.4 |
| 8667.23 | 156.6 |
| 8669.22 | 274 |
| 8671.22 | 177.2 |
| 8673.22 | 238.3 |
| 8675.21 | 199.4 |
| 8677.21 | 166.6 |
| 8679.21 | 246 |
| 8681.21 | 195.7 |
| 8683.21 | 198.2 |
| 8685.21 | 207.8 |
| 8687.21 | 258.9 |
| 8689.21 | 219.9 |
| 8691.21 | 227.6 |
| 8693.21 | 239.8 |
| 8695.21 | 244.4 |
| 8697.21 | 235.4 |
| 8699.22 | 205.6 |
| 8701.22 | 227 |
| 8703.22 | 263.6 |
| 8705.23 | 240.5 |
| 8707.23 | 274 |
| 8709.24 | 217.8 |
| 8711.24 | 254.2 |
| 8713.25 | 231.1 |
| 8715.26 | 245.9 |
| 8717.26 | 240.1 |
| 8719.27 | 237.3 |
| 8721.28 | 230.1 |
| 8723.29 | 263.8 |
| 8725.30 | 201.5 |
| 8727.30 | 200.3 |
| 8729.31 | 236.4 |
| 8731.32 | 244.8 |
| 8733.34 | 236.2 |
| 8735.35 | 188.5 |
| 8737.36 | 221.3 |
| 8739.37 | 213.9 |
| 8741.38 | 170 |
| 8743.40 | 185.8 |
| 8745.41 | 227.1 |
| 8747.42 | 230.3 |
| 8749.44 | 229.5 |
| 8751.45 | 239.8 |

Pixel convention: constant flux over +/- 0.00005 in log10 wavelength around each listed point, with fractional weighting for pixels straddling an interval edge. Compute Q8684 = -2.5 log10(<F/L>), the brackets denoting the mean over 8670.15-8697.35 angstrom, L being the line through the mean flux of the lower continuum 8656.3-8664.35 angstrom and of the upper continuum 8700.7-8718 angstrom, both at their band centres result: 0.184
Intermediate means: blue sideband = 272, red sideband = 244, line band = 218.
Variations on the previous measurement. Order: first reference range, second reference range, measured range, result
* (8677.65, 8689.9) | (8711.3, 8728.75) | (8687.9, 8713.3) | -0.06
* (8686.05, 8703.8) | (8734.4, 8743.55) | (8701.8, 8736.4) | -0.10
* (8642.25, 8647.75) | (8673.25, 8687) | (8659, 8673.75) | -0.09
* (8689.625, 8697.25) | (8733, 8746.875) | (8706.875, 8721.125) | -0.09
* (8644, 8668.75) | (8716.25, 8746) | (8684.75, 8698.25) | -0.05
